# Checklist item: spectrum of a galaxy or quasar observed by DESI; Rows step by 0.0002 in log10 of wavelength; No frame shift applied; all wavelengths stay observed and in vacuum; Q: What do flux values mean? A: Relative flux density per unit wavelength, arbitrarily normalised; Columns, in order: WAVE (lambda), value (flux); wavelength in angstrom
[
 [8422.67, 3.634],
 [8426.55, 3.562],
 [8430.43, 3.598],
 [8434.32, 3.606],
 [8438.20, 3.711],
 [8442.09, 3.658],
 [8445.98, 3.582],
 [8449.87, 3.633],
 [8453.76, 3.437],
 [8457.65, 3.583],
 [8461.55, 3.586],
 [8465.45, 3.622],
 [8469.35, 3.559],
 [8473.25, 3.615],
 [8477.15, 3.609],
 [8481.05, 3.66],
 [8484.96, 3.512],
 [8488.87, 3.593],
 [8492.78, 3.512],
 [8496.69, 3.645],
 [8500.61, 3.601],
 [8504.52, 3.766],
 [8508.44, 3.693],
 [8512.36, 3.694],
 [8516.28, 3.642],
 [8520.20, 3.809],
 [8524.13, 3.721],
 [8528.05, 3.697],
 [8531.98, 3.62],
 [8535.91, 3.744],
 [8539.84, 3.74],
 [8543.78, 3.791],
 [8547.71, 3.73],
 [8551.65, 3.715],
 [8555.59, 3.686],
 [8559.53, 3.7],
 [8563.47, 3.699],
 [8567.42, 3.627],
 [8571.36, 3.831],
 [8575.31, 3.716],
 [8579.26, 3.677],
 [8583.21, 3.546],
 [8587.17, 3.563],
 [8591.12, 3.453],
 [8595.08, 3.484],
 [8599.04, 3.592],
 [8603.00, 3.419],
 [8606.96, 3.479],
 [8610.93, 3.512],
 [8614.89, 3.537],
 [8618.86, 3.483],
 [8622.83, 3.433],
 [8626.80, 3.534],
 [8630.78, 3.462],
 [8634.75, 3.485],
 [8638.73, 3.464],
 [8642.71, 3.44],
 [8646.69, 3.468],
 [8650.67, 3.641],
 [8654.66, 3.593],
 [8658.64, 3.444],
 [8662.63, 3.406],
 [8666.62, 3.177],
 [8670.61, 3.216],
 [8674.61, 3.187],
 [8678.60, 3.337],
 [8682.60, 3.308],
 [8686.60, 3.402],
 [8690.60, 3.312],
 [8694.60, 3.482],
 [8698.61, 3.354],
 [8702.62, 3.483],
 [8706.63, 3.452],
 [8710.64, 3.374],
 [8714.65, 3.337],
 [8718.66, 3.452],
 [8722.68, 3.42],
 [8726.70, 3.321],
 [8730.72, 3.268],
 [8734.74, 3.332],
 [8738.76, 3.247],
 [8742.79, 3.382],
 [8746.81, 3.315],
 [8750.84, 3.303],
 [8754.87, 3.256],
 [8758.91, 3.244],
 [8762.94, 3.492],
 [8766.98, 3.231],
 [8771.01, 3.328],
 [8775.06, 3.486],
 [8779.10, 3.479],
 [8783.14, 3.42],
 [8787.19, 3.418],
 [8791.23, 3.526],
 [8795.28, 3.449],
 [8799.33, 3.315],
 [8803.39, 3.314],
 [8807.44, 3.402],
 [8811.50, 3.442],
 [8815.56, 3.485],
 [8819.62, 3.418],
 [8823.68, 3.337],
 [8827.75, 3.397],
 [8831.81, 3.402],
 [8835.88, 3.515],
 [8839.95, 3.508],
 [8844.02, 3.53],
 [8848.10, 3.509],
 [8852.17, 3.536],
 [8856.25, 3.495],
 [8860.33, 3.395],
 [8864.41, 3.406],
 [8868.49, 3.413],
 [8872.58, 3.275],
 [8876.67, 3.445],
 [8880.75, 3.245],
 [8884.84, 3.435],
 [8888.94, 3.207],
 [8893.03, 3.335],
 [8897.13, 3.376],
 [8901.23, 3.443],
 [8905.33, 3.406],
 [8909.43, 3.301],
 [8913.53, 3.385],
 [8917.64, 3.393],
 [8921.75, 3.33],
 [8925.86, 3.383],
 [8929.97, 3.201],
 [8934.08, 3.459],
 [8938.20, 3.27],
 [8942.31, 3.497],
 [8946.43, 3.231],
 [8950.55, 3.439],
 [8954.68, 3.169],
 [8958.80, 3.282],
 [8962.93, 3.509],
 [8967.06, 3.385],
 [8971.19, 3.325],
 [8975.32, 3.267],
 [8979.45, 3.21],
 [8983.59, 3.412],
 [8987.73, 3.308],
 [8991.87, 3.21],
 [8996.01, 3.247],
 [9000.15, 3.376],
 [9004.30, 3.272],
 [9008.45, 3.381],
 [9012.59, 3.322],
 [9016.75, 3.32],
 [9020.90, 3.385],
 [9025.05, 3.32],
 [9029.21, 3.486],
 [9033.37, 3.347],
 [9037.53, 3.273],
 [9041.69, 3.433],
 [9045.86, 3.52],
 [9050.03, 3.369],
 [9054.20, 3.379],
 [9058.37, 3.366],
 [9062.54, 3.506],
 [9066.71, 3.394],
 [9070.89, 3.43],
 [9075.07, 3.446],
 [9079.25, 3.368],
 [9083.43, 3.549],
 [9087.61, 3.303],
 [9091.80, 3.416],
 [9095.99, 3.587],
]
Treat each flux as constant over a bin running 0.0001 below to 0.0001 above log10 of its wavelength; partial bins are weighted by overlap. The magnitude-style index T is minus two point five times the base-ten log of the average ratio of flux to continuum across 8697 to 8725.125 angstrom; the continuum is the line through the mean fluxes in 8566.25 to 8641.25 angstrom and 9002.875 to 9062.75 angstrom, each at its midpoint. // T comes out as 0.03 mag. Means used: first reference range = 3.54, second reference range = 3.38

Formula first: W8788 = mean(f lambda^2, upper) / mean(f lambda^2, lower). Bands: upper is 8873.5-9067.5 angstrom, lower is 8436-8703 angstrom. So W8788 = 1.03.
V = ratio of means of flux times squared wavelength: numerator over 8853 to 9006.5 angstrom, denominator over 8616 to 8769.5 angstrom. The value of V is 1.04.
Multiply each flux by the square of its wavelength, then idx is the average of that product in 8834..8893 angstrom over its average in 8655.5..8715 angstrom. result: 1.1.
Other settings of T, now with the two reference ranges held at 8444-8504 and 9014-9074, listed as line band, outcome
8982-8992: 0.029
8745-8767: 0.057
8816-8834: 0.022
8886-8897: 0.047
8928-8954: 0.029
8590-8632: 0.016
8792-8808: 0.031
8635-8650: 0.017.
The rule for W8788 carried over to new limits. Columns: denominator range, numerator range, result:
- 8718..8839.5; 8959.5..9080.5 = 1.05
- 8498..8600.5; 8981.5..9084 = 1.03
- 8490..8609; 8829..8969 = 1.00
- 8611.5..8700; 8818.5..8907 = 1.05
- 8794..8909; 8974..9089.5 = 1.03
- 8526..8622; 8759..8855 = 1.00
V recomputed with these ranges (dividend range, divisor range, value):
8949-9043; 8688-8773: 1.06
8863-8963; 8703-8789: 1.03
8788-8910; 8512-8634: 1.00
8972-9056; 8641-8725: 1.06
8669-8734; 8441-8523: 0.98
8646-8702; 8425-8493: 0.99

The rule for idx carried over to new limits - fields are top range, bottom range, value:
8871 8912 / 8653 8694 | 1.05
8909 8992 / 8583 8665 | 1.03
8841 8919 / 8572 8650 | 1.03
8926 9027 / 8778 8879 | 1.00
